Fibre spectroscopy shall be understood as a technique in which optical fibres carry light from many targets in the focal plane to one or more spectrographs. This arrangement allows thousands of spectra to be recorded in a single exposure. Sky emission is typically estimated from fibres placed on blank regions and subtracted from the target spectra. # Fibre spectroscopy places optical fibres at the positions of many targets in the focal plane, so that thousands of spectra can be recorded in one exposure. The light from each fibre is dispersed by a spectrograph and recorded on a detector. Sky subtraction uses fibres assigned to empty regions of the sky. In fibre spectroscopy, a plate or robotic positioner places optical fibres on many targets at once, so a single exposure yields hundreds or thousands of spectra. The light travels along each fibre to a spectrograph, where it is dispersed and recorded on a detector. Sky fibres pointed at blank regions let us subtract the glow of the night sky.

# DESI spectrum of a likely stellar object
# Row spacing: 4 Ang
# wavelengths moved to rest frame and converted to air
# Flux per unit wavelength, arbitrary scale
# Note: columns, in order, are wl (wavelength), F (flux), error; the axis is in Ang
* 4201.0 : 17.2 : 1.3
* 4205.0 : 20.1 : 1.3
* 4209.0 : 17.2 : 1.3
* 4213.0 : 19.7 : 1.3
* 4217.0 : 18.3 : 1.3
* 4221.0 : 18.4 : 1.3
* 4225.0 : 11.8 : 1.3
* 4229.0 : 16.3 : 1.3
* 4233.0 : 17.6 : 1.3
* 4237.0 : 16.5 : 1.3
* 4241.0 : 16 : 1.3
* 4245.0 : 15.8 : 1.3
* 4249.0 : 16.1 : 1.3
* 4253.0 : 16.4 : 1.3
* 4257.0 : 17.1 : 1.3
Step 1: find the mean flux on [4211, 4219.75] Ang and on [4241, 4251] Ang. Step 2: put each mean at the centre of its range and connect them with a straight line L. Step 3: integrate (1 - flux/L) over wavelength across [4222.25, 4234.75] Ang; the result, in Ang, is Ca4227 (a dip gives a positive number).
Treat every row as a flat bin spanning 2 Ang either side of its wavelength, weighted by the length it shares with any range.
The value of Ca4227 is 1.6 Ang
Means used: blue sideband 18.9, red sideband 16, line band 15.4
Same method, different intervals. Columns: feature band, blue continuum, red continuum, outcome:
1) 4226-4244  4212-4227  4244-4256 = 0.27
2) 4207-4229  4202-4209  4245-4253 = 1.31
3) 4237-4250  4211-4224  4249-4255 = 0.58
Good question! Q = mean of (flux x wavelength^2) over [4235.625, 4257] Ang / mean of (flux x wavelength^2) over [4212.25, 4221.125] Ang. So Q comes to 0.88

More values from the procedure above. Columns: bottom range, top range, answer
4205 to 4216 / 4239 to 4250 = 0.87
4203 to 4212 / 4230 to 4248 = 0.89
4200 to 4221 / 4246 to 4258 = 0.90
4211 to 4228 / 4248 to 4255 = 0.97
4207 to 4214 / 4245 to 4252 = 0.89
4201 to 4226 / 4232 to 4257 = 0.94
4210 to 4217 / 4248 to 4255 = 0.87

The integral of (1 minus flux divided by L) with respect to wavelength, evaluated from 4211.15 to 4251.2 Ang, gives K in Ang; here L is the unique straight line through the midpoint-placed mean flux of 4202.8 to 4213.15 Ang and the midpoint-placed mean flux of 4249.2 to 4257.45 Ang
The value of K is 2.3 Ang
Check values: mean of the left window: 18.8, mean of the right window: 16.5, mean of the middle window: 16.6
